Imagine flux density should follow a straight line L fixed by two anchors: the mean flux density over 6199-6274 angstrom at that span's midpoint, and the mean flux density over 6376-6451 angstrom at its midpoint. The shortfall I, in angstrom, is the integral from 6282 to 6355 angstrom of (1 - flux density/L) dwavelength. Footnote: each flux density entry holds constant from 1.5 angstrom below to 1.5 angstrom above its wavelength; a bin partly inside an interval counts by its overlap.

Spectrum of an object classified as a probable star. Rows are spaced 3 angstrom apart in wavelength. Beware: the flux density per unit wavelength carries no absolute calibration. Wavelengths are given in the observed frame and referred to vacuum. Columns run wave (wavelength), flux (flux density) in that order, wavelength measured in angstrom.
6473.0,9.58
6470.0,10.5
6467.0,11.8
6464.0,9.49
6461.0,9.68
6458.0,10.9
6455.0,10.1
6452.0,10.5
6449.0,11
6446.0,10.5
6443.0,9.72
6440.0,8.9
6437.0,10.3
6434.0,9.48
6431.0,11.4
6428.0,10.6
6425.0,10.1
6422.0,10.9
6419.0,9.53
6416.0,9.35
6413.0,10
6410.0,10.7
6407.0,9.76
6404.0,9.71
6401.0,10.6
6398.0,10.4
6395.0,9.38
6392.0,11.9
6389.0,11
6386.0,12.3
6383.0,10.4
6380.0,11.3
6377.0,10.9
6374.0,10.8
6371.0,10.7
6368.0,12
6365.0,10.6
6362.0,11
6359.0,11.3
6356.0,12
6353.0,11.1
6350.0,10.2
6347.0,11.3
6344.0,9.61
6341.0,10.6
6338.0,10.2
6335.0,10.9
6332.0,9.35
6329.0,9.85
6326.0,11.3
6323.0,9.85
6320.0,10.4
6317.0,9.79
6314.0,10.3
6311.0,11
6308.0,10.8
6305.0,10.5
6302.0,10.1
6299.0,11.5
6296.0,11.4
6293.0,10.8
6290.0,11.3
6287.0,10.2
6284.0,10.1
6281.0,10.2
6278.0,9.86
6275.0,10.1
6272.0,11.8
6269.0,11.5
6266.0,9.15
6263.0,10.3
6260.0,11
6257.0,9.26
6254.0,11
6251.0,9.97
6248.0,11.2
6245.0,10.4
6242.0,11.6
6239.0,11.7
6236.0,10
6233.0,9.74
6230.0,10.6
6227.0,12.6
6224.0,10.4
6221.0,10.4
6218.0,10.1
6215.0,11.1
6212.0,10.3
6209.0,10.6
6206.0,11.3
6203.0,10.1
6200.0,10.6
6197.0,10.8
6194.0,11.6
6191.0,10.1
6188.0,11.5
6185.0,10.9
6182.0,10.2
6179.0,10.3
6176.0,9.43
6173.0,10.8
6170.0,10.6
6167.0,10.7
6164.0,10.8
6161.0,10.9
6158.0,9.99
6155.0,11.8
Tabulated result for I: 0.1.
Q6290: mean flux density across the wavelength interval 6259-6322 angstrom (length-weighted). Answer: 10.6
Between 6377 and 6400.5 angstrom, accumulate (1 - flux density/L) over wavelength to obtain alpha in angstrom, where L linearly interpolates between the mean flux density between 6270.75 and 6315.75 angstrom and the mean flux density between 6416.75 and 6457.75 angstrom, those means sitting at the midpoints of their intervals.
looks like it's -1.3 angstrom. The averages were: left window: 10.7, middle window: 10.9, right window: 10.2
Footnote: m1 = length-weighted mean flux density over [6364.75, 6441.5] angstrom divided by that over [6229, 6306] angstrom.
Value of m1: 0.99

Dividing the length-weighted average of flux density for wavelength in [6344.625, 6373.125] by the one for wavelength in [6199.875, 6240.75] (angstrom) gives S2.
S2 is 1.0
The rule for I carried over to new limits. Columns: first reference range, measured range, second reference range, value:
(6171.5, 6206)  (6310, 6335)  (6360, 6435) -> 0.8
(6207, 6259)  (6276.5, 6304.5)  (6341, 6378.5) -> 0.5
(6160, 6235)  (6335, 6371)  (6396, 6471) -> -1.8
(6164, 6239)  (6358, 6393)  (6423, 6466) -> -2.8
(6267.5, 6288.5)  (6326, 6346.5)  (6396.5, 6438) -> 0.3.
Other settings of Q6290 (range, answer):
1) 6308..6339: 10.3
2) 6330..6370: 10.8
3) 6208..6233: 10.7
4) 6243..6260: 10.5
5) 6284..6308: 10.8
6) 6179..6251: 10.7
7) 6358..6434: 10.6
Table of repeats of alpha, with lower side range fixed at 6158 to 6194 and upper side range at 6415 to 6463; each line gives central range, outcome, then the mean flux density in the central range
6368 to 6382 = -1.00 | 11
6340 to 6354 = -0.29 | 10.5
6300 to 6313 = -0.30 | 10.6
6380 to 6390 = -0.96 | 11.3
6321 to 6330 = 0.00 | 10.4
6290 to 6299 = -0.69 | 11.2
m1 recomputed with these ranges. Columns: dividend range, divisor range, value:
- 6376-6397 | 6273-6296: 1.05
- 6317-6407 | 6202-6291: 1.01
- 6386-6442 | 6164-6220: 0.97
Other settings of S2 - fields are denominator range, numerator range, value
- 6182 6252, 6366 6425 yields 0.99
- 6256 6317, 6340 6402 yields 1.04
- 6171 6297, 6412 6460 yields 0.96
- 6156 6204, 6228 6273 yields 1.00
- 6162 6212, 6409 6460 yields 0.96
